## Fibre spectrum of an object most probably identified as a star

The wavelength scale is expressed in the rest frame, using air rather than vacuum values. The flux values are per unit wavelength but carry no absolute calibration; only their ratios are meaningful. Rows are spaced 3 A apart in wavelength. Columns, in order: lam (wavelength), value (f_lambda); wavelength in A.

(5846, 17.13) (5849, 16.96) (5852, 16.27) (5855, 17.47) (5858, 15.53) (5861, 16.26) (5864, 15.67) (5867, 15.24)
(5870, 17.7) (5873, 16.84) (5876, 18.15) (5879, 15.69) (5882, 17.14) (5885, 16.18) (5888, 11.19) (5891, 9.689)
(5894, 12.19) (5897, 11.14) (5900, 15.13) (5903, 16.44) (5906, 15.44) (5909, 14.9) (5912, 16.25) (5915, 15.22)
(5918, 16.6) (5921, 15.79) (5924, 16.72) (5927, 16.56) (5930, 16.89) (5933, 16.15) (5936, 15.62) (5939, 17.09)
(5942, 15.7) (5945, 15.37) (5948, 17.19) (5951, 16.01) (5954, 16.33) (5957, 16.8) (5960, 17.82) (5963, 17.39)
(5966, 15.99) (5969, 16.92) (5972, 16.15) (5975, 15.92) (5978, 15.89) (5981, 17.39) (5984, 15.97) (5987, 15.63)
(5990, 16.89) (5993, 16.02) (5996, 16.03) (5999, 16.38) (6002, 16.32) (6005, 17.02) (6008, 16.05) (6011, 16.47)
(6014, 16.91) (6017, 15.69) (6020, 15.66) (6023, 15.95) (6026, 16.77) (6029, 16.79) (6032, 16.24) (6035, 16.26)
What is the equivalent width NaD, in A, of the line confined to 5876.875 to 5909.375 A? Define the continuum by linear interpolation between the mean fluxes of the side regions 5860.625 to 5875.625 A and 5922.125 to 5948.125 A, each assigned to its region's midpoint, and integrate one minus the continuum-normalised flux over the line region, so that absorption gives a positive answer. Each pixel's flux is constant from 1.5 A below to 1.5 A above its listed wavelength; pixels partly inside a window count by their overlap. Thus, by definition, 4.5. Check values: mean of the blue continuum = 16.5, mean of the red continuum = 16.3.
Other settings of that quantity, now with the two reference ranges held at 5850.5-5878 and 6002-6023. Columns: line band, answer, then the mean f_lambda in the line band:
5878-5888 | 0.56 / 15.6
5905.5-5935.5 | 0.71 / 16.1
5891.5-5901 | 2.38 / 12.4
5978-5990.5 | -0.03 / 16.4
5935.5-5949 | 0.17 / 16.2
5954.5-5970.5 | -0.56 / 16.9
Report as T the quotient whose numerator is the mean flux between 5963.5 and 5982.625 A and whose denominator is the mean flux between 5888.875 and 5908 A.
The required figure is 1.2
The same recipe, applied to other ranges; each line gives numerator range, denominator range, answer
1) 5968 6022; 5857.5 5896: 1.08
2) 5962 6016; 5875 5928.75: 1.09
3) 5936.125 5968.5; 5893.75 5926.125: 1.09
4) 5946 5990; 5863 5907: 1.11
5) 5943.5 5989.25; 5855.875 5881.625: 1.00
